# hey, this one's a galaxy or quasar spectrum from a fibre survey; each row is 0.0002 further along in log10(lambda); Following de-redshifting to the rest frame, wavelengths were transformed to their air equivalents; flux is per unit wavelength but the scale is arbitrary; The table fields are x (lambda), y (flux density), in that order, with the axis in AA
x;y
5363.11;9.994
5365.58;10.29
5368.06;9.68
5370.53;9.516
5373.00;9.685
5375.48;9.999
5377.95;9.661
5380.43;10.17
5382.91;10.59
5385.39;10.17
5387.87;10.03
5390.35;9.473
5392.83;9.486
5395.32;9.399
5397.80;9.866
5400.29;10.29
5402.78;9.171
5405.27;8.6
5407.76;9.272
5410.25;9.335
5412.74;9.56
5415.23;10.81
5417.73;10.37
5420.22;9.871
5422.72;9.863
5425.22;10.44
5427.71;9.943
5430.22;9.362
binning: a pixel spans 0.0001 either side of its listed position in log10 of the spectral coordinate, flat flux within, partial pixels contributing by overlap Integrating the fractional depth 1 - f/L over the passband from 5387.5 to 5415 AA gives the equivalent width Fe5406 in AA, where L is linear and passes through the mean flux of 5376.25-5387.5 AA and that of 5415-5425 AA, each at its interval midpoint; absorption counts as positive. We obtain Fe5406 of 1.7 AA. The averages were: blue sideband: 10.1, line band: 9.53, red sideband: 10.2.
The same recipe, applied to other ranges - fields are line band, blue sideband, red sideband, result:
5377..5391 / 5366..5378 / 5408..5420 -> -0.3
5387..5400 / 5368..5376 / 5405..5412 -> -0.4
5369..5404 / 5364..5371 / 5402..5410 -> -1.4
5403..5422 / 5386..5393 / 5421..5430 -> 0.4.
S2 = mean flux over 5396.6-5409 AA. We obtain 9.43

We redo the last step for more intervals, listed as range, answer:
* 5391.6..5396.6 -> 9.44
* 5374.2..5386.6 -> 10.1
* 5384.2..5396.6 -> 9.71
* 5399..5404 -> 9.72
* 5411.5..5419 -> 10.3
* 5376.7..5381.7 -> 9.92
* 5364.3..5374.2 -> 9.79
